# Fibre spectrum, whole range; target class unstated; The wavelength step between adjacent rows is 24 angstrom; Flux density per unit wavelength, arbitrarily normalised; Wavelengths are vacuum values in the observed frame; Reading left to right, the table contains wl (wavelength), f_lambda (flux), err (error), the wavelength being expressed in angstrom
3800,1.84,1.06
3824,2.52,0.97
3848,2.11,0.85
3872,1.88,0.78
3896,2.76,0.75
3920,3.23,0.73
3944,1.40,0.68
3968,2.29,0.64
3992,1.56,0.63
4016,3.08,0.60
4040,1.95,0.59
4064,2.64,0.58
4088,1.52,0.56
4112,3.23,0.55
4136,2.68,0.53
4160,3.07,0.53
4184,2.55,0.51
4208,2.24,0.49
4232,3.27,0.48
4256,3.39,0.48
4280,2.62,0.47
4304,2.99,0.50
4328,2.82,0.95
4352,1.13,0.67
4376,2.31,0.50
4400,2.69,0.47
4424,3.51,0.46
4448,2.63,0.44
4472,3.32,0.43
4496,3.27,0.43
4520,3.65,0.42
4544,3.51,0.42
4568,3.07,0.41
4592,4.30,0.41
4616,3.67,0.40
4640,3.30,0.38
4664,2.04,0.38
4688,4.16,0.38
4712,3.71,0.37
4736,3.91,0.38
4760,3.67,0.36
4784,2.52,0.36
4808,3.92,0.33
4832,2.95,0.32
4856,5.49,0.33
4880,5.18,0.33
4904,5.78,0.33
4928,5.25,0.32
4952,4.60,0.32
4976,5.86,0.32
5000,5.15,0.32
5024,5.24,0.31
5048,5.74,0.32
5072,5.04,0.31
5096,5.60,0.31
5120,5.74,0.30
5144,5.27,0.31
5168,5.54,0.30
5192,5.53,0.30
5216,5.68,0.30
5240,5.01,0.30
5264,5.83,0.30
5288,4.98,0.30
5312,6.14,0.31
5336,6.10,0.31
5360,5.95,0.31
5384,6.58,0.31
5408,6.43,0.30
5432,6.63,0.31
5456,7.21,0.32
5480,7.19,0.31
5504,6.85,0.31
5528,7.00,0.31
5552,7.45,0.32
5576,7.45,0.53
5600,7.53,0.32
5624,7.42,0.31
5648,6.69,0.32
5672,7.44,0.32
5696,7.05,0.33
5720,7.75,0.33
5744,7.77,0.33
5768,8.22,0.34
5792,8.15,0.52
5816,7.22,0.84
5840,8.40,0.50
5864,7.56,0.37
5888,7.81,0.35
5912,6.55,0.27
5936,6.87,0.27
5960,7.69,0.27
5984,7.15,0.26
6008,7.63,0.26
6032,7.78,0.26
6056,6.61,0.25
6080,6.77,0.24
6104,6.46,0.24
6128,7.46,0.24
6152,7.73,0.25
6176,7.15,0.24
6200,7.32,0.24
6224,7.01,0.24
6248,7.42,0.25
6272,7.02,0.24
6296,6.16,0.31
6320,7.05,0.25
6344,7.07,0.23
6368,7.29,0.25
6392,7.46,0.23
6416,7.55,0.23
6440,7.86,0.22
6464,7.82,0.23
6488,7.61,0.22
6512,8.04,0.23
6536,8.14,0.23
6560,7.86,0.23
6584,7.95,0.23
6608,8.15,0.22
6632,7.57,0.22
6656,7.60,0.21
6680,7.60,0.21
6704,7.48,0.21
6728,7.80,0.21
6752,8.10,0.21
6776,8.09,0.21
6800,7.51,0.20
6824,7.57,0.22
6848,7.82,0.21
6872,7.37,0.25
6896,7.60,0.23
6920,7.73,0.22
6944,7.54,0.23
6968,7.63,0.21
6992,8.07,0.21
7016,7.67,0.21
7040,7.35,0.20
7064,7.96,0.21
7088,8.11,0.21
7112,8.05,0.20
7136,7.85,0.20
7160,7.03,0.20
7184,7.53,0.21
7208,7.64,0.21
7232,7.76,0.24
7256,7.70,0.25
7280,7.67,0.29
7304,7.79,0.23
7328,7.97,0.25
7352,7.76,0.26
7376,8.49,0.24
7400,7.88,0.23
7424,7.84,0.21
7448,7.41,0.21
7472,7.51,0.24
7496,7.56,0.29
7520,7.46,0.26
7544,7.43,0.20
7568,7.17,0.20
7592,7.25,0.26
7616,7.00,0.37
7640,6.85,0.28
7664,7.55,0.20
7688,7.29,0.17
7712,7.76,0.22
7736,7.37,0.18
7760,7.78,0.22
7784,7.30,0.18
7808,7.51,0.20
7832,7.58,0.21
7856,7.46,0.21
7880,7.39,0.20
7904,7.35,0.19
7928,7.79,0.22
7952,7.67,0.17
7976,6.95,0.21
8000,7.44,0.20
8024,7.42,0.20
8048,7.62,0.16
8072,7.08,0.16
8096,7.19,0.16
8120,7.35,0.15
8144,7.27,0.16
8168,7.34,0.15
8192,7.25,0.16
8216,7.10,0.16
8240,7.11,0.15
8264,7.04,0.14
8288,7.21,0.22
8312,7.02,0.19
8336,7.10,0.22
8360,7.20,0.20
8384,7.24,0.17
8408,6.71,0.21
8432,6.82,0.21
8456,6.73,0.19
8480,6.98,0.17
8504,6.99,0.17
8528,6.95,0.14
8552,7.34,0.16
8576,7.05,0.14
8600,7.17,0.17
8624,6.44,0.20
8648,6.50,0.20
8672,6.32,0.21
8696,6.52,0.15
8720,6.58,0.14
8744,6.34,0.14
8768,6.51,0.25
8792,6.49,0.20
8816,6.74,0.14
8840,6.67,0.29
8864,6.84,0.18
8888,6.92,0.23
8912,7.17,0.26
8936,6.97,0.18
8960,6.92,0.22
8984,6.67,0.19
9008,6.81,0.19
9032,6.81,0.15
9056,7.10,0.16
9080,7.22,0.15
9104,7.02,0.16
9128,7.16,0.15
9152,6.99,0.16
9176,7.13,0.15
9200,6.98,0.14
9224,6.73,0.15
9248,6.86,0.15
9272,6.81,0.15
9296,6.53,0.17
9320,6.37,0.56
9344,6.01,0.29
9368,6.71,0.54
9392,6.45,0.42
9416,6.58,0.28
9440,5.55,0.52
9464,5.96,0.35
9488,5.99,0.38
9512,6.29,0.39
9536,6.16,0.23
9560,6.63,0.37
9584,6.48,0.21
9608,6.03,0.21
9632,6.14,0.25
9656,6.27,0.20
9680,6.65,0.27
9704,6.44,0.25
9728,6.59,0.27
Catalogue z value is 0.216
